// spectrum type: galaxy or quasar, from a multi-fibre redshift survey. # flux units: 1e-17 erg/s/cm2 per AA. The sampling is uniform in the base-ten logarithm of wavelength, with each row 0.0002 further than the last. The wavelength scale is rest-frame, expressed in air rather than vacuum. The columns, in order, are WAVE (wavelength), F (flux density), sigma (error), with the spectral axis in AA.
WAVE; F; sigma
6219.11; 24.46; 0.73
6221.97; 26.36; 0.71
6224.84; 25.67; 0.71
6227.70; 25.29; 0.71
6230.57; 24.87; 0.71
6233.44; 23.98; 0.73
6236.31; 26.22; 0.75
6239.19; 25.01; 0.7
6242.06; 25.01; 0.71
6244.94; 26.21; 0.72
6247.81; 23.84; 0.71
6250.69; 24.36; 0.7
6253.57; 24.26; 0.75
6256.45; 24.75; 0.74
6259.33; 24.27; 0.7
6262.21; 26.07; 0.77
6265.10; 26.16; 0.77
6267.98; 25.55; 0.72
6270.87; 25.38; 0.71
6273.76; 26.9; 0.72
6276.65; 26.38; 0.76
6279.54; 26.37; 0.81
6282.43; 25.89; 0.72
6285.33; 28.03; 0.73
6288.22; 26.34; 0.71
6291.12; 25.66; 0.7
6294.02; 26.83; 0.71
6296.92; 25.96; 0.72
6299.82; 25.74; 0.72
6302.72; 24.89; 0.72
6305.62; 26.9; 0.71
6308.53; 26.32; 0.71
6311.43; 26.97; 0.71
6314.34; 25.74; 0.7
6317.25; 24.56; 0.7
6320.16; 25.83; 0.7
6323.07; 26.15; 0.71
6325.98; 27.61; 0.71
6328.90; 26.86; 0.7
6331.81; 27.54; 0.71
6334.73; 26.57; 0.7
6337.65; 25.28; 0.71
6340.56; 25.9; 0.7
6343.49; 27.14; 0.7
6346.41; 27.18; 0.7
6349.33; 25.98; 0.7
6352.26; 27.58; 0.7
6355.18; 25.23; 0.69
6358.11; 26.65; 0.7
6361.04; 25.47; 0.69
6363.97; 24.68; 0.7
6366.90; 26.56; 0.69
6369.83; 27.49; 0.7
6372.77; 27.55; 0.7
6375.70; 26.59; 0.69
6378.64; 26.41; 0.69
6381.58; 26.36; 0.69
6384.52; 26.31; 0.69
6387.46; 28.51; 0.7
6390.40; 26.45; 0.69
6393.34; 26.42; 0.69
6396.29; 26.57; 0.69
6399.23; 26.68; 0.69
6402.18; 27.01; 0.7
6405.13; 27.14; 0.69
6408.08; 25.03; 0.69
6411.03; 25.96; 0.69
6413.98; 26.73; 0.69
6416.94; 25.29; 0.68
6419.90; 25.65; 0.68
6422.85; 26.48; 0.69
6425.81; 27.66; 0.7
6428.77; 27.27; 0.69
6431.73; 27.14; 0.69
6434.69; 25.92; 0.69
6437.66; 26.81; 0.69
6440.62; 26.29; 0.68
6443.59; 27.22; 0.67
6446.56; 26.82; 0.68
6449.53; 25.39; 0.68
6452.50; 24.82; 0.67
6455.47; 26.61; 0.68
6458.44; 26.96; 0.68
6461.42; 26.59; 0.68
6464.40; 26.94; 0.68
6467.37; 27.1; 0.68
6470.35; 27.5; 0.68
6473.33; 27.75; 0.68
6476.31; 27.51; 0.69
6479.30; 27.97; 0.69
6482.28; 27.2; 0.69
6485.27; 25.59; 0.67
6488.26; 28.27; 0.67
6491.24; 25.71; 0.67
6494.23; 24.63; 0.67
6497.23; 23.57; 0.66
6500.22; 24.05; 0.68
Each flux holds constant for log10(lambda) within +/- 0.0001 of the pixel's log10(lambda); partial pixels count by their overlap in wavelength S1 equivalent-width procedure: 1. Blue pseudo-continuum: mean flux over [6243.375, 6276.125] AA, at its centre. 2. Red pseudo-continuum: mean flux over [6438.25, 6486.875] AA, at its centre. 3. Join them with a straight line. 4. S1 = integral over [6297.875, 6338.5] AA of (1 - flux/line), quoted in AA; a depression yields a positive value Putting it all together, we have -0.8 AA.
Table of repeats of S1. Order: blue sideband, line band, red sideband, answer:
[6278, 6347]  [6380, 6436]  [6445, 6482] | 0.2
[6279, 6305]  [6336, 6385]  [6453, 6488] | 0.3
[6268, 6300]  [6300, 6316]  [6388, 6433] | 0.1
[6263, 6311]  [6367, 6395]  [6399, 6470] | -0.5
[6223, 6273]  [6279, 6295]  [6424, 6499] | -0.7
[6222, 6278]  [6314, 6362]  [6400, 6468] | -0.9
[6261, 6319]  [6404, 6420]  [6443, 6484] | 0.4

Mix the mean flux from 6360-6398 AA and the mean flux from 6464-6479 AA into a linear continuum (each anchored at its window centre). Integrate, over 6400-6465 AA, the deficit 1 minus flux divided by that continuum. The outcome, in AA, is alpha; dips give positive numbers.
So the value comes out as 1.5 AA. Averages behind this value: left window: 26.6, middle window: 26.4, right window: 27.4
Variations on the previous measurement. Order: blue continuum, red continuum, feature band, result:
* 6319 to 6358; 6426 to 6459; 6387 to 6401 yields -0.15 AA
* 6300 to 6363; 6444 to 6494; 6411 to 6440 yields 0.10 AA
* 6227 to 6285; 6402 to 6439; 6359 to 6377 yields -0.20 AA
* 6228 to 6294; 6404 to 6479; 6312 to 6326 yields 0.01 AA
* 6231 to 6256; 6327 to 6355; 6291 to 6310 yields -0.14 AA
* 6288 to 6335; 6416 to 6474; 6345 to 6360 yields -0.07 AA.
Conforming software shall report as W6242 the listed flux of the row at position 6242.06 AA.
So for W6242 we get 25.01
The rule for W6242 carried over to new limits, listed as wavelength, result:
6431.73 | 27.14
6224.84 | 25.67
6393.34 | 26.42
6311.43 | 26.97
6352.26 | 27.58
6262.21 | 26.07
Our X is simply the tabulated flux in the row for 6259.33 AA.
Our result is 24.27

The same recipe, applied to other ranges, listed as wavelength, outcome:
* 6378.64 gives 26.41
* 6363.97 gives 24.68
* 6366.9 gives 26.56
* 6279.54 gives 26.37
